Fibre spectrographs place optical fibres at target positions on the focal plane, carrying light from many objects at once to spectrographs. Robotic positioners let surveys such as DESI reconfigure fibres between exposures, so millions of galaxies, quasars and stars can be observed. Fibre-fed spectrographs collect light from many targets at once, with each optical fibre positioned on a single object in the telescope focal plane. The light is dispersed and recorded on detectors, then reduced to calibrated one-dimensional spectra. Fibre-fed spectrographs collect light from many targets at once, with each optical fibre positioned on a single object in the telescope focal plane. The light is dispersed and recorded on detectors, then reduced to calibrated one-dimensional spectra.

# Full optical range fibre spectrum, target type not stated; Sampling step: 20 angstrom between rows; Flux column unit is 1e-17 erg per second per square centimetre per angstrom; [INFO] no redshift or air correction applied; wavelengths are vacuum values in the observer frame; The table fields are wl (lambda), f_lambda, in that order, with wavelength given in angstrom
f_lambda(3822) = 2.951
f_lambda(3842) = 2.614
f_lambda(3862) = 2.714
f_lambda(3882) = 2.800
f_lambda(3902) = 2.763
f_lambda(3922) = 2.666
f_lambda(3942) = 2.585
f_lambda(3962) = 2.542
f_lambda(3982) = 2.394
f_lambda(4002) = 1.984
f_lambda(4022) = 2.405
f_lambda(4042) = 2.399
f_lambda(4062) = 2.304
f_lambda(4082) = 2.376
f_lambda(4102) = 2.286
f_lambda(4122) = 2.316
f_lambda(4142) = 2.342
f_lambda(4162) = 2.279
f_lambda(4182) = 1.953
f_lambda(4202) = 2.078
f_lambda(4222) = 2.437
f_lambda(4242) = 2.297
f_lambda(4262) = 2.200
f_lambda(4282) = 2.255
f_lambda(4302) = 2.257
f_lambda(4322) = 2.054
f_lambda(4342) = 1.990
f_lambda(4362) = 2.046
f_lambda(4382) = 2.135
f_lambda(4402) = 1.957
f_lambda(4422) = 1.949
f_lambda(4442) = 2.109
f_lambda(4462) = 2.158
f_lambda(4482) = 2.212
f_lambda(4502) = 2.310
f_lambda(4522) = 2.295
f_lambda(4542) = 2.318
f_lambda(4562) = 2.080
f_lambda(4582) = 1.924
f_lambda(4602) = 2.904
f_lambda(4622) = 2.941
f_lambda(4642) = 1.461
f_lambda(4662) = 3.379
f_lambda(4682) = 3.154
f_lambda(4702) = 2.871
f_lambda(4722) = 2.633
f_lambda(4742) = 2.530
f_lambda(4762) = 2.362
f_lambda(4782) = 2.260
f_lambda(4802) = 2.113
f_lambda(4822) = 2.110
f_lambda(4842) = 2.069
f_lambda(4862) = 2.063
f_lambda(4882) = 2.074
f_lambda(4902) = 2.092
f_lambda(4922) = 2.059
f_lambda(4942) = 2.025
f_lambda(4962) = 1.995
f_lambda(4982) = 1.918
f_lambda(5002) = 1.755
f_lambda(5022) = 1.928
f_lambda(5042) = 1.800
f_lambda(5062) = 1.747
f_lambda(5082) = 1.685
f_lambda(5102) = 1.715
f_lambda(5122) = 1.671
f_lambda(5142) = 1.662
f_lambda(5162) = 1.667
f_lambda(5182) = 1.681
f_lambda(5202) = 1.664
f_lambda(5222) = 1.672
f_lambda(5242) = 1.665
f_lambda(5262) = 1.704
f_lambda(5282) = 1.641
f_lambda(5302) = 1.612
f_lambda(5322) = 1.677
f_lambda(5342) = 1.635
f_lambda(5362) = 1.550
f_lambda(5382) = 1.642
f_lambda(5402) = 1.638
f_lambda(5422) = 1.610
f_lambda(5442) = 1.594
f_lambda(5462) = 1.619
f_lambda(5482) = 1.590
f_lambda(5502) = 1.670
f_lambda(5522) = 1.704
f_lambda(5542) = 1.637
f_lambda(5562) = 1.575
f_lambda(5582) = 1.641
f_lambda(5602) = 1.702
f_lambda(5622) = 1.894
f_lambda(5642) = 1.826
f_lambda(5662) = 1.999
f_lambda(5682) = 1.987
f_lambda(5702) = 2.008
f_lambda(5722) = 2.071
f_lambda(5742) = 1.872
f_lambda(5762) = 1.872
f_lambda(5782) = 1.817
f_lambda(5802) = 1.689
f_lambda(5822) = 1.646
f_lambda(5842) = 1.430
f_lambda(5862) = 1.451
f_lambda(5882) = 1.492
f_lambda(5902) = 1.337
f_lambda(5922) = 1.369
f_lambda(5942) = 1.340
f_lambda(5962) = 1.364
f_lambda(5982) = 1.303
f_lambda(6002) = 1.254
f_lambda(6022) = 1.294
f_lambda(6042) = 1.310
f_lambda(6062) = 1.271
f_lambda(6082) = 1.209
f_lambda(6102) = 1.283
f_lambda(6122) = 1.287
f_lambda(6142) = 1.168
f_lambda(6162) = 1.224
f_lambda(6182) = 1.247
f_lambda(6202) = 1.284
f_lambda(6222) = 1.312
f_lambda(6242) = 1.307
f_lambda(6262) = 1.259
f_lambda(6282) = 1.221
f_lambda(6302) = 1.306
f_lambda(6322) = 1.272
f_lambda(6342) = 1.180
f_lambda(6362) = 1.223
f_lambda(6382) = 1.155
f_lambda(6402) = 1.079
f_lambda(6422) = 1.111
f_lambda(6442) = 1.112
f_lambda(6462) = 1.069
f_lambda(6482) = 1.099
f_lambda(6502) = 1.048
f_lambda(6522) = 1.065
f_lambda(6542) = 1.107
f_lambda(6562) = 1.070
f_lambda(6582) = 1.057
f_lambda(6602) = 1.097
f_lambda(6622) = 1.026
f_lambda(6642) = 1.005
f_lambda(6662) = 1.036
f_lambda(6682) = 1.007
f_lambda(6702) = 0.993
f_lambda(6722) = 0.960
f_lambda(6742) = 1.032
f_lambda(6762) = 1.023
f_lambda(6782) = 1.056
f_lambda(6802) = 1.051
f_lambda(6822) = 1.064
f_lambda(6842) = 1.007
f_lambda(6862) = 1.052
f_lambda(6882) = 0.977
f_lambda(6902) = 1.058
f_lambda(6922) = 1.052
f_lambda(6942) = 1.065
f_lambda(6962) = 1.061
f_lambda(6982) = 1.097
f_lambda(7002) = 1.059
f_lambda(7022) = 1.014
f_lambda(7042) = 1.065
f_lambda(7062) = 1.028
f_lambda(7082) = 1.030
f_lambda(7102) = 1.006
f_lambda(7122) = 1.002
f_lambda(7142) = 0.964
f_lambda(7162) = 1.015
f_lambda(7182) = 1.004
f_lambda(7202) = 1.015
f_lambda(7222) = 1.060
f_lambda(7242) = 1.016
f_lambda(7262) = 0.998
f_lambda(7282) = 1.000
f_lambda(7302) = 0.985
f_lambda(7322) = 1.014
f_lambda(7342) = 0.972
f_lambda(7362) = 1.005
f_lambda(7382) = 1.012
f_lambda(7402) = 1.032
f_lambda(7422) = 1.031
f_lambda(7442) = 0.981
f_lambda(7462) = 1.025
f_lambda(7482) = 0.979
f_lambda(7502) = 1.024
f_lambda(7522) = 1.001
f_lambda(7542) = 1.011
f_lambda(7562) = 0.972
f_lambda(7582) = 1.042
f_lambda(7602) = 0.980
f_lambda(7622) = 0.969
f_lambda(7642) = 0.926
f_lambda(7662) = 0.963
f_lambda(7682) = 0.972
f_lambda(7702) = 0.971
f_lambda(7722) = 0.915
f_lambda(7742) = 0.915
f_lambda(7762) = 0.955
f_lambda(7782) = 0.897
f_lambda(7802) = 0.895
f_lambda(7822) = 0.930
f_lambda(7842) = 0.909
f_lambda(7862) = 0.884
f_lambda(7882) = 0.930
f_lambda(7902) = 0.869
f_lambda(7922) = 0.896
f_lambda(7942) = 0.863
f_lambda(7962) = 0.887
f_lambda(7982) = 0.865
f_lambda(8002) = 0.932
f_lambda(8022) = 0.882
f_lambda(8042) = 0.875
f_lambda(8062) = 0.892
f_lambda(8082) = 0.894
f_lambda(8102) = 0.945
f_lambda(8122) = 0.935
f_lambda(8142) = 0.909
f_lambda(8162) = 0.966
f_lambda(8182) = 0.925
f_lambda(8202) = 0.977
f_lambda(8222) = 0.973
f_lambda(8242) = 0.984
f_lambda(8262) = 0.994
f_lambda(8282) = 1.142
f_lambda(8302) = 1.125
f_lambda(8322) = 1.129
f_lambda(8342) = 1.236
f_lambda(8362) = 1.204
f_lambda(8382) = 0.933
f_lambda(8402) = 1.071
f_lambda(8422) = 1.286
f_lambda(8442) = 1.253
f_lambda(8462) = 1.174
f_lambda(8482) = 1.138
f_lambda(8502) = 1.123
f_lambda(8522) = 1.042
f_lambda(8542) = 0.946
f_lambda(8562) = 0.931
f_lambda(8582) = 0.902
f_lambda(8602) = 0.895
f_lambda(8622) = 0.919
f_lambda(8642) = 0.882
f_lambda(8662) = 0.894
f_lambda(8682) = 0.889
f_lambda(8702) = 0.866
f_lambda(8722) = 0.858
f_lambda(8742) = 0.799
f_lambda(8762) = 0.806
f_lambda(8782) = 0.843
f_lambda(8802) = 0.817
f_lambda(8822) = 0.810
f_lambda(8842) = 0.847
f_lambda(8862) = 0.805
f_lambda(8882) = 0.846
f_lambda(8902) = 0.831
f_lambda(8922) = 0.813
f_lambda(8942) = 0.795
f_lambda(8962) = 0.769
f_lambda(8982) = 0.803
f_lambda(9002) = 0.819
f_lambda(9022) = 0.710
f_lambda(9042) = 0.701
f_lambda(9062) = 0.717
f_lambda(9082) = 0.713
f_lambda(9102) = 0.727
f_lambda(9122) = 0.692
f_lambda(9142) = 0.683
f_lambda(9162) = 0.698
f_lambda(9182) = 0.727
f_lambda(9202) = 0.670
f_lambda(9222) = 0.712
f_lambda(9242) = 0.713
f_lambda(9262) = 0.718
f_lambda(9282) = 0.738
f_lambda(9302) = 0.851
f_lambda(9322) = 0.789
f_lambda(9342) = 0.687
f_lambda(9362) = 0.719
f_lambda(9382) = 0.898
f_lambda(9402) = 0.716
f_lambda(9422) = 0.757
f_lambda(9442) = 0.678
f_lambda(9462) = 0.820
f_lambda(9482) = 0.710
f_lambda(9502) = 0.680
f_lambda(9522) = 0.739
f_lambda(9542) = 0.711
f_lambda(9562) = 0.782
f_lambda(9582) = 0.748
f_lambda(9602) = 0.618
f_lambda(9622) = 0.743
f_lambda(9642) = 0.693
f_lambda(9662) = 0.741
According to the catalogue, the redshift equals 2.02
